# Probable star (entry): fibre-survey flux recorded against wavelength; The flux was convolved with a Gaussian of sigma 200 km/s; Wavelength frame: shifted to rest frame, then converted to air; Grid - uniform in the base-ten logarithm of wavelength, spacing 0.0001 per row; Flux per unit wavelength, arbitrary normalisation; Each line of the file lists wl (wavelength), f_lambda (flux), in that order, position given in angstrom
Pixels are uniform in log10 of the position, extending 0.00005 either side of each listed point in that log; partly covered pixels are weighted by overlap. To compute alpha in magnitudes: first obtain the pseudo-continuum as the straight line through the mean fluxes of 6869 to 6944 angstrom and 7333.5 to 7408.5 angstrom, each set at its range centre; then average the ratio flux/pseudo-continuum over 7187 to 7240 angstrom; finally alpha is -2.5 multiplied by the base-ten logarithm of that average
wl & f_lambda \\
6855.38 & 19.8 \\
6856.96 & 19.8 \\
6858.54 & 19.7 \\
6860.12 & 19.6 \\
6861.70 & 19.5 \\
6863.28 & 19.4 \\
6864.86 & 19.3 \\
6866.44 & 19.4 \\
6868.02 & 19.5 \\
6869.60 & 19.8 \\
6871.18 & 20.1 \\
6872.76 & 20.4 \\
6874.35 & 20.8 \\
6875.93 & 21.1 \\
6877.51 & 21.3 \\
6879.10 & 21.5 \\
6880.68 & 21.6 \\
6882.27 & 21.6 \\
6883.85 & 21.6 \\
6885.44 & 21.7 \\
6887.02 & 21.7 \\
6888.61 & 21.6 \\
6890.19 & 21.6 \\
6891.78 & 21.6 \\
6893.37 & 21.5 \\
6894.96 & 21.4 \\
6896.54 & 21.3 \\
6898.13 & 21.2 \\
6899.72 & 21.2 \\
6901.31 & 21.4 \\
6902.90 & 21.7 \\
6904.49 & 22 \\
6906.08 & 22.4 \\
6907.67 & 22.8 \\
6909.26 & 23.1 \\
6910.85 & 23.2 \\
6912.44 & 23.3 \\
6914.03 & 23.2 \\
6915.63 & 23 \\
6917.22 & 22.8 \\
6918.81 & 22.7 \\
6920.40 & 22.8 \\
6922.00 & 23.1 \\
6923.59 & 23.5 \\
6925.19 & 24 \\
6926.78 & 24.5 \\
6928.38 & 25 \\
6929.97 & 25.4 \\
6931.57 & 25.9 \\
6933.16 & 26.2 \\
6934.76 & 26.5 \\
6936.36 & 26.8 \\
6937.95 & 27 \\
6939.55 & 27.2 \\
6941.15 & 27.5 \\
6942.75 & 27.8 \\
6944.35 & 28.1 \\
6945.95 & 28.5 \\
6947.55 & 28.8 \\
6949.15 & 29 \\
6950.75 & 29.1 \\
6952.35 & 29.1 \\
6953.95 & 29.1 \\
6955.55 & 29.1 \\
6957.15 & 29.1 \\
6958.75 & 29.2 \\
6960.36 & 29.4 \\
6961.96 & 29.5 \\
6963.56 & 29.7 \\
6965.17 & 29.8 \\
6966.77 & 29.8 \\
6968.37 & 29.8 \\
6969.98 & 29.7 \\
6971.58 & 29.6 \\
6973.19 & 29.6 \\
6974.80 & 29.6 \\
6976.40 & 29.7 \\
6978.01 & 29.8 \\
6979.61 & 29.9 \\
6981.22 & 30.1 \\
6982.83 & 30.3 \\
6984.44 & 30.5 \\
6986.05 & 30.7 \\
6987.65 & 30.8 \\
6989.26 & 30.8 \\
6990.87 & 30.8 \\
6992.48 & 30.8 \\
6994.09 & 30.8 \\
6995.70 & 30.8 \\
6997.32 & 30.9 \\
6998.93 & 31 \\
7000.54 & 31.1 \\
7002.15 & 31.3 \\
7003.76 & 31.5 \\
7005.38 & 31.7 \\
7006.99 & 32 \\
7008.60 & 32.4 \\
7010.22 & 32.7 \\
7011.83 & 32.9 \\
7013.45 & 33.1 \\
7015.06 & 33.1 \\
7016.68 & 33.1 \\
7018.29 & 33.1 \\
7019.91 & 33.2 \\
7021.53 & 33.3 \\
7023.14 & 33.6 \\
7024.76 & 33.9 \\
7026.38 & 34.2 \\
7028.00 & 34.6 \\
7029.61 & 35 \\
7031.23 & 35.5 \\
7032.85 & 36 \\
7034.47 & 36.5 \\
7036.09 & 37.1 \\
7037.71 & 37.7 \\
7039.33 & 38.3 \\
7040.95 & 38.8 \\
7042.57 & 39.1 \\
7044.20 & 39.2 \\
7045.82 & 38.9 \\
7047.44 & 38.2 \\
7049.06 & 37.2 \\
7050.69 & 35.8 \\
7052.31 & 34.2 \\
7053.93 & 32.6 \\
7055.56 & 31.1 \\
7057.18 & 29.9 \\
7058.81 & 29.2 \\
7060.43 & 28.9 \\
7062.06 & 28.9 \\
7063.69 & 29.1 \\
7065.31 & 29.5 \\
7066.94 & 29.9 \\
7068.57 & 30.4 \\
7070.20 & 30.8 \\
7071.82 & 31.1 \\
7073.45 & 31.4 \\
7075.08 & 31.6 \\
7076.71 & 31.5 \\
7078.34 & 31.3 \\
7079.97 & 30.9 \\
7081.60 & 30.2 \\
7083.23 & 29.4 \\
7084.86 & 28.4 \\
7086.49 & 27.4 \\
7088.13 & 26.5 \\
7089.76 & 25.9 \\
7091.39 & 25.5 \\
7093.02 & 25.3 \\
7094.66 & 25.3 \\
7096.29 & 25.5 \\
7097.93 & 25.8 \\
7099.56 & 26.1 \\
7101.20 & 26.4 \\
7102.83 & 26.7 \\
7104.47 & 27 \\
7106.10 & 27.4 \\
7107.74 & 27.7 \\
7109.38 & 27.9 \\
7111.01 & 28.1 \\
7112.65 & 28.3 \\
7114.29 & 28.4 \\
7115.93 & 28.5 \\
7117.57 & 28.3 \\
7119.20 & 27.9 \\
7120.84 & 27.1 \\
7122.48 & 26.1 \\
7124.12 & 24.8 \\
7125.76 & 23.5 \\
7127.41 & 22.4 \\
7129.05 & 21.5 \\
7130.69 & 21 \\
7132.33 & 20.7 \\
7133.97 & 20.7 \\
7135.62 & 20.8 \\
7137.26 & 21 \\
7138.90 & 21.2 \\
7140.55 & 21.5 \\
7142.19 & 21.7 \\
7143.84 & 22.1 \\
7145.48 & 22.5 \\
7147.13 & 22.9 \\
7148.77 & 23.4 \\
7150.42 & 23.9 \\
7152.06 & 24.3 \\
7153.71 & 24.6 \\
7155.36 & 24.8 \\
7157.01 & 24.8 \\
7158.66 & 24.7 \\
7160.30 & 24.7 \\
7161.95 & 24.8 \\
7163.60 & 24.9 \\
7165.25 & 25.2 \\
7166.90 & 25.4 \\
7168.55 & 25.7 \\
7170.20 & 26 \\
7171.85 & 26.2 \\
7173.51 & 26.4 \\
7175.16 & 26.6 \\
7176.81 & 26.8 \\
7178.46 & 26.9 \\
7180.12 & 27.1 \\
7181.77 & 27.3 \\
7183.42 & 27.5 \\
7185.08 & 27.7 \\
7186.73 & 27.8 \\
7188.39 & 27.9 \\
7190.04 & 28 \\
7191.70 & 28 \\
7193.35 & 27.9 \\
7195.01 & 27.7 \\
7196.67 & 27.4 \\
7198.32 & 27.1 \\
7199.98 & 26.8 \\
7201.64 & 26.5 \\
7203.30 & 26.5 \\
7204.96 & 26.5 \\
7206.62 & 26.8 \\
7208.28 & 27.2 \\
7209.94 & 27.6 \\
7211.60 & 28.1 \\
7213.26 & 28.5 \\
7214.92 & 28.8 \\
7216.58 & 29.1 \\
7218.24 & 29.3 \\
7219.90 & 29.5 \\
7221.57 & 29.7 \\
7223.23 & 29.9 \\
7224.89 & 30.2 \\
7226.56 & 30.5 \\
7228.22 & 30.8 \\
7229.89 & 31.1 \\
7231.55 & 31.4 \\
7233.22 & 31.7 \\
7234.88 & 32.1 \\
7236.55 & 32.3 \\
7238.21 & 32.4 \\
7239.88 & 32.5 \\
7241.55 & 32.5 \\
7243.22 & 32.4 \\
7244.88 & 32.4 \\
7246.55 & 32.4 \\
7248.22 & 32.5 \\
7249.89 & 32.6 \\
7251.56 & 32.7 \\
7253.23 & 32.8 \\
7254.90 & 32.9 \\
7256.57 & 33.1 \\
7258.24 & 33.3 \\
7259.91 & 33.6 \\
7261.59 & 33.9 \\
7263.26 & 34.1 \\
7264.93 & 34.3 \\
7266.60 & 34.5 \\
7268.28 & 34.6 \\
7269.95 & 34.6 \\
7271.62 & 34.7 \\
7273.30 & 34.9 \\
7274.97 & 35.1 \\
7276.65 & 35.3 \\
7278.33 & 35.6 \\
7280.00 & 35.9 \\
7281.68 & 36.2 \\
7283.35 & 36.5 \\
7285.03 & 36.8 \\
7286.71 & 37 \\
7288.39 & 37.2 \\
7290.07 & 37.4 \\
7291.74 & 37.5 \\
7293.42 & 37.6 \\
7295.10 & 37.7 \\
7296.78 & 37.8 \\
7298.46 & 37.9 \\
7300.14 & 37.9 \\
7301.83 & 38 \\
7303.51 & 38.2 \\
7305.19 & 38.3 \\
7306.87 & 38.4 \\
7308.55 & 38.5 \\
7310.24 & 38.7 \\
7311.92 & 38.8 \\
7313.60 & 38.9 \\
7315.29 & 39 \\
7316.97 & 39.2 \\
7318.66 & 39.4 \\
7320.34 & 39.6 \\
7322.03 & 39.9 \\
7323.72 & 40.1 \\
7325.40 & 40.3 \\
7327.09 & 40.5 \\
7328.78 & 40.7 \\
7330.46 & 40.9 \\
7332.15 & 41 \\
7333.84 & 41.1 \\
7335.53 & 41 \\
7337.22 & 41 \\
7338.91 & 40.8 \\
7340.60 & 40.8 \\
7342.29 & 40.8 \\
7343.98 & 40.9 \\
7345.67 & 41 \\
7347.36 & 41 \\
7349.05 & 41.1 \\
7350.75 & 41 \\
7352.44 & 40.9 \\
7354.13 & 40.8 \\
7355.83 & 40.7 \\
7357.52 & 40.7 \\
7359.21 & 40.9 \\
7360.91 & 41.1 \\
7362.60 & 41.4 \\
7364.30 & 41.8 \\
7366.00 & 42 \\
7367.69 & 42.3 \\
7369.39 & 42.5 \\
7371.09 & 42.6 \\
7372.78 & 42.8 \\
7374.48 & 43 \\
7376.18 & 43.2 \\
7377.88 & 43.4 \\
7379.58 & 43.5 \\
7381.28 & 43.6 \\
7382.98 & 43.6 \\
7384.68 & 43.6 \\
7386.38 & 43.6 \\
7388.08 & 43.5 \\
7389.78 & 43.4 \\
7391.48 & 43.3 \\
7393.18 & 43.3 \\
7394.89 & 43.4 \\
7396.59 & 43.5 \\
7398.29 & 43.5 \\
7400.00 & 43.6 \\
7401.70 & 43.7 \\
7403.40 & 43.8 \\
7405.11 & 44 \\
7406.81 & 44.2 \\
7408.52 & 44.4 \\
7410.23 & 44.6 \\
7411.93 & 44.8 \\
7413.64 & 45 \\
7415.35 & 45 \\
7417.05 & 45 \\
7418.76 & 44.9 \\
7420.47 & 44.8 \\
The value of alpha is 0.23 mag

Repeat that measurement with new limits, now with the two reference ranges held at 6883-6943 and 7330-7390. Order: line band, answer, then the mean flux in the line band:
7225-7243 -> 0.16 mag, 31.7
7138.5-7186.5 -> 0.33 mag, 25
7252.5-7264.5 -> 0.13 mag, 33.4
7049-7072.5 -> -0.06 mag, 31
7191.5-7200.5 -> 0.27 mag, 27.5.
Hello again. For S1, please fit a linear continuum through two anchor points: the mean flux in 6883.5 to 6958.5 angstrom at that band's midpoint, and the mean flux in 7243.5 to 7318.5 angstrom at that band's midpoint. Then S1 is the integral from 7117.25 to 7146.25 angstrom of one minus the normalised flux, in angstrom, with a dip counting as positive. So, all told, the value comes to 7.7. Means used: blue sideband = 24.6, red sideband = 35.9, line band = 23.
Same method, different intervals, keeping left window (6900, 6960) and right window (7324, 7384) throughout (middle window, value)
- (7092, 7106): 2.6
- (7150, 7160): 2.8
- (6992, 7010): -2.0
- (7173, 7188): 3.4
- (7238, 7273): 4.2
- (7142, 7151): 2.9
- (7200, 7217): 4.0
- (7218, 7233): 2.6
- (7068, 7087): 0.4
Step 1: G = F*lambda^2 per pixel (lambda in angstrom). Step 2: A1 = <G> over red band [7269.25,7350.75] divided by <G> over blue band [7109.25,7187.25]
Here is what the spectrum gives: 1.62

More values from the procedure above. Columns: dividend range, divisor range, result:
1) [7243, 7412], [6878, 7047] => 1.52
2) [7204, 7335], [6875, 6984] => 1.50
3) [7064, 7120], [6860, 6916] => 1.41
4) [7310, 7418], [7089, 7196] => 1.76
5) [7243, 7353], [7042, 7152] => 1.43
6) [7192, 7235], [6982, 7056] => 0.90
